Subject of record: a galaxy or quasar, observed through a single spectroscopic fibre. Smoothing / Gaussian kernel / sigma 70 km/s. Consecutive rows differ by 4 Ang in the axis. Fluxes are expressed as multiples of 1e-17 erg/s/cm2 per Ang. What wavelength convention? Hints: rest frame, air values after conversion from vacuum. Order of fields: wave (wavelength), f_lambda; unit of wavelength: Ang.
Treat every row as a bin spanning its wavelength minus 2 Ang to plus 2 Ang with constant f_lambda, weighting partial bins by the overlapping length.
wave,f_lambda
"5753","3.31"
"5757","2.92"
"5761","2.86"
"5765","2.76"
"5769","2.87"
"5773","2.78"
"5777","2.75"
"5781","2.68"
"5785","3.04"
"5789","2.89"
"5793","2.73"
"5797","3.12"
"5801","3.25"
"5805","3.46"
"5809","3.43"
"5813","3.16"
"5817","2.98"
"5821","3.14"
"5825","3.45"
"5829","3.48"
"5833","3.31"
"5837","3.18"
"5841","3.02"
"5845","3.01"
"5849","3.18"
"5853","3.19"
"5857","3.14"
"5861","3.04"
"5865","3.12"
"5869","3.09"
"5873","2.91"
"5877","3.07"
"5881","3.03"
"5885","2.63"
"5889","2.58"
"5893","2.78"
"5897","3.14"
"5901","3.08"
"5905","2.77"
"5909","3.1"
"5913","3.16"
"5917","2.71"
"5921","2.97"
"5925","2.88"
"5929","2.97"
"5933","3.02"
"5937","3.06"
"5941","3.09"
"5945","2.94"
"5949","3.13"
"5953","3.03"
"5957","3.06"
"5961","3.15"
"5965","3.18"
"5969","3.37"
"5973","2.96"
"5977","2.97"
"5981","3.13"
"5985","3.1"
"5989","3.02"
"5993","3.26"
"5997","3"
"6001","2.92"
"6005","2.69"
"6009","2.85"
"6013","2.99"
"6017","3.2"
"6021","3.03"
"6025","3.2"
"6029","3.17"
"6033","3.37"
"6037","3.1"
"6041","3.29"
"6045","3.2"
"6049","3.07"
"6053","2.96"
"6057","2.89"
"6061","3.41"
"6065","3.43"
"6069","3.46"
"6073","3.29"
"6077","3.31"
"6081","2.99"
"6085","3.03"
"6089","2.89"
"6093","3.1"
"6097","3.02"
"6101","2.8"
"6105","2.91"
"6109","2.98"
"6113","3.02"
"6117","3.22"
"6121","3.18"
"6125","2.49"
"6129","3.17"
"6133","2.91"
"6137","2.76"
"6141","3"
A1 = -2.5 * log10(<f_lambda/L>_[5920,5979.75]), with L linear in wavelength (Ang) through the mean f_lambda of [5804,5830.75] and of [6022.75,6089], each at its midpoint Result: 0.06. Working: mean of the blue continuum 3.29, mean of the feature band 3.05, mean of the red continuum 3.19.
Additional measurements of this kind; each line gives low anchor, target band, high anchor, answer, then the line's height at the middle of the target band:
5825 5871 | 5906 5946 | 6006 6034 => 0.05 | 3.14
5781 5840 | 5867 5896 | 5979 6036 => 0.09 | 3.13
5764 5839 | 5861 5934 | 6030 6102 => 0.06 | 3.11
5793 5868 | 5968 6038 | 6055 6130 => 0.02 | 3.12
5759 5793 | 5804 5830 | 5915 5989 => -0.15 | 2.87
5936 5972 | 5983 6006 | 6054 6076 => 0.06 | 3.17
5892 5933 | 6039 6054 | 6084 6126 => -0.06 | 2.97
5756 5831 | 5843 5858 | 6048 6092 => -0.02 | 3.07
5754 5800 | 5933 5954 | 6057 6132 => -0.02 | 2.98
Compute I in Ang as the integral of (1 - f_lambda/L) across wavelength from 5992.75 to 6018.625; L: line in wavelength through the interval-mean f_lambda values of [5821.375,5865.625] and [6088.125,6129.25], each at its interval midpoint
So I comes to 0.8 Ang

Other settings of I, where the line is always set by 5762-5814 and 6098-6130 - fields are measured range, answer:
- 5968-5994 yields -1.1 Ang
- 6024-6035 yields -1.0 Ang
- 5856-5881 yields -0.6 Ang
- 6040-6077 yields -3.2 Ang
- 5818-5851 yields -2.5 Ang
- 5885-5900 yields 0.8 Ang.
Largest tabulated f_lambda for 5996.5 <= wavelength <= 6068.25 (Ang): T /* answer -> 3.43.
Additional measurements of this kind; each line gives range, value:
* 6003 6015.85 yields 2.99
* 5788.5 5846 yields 3.48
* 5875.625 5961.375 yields 3.16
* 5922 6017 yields 3.37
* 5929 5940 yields 3.06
